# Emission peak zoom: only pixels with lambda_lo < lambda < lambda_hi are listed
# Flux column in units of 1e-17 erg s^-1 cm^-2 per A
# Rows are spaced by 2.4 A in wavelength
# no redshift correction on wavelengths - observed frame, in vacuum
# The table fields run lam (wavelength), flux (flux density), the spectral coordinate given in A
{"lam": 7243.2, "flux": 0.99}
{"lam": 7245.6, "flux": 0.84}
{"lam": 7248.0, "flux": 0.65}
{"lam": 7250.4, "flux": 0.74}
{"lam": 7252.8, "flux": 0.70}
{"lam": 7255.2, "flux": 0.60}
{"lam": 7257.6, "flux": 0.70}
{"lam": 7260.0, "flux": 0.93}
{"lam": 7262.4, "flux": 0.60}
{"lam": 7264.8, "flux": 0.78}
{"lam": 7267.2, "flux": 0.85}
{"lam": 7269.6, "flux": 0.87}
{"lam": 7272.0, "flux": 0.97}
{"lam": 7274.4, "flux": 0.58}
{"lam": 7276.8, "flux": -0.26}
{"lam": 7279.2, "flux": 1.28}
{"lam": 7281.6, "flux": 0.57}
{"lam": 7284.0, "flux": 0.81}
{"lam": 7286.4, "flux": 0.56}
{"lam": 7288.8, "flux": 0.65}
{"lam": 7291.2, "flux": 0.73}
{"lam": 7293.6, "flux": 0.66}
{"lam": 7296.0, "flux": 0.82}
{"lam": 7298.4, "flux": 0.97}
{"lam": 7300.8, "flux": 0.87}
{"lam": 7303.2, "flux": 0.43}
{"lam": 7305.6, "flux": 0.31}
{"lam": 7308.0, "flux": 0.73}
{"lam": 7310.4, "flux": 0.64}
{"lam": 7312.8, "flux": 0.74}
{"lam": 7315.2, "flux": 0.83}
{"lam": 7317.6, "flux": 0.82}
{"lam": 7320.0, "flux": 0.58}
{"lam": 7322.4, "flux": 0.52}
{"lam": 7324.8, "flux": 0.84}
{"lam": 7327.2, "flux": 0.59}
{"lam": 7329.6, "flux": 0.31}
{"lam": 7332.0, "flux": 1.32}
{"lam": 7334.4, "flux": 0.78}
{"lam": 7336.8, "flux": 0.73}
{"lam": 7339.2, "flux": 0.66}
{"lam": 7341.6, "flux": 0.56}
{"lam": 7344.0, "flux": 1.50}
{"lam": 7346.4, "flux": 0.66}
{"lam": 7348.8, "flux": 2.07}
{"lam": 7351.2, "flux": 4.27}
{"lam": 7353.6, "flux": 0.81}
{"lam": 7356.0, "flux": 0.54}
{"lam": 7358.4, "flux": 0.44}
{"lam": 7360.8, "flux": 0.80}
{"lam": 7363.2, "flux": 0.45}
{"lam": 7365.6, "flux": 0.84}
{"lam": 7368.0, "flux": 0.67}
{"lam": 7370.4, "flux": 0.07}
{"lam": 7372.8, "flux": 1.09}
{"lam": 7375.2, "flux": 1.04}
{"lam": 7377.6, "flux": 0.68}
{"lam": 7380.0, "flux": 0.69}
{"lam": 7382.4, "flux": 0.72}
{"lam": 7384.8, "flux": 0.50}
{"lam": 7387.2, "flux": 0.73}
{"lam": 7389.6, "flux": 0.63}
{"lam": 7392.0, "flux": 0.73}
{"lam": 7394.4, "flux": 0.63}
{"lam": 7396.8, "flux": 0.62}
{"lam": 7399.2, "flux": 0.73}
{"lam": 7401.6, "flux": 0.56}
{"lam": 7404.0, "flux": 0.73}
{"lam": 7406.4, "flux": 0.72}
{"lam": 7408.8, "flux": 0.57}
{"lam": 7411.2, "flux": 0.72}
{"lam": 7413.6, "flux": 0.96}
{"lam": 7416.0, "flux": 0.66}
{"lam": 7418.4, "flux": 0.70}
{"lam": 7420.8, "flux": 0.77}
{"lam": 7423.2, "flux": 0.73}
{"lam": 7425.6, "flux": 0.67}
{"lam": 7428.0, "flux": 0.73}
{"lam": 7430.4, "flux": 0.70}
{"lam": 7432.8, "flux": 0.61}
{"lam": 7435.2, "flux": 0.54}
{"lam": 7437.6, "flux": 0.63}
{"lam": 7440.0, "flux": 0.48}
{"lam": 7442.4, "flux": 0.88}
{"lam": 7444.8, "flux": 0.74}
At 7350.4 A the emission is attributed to Halpha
